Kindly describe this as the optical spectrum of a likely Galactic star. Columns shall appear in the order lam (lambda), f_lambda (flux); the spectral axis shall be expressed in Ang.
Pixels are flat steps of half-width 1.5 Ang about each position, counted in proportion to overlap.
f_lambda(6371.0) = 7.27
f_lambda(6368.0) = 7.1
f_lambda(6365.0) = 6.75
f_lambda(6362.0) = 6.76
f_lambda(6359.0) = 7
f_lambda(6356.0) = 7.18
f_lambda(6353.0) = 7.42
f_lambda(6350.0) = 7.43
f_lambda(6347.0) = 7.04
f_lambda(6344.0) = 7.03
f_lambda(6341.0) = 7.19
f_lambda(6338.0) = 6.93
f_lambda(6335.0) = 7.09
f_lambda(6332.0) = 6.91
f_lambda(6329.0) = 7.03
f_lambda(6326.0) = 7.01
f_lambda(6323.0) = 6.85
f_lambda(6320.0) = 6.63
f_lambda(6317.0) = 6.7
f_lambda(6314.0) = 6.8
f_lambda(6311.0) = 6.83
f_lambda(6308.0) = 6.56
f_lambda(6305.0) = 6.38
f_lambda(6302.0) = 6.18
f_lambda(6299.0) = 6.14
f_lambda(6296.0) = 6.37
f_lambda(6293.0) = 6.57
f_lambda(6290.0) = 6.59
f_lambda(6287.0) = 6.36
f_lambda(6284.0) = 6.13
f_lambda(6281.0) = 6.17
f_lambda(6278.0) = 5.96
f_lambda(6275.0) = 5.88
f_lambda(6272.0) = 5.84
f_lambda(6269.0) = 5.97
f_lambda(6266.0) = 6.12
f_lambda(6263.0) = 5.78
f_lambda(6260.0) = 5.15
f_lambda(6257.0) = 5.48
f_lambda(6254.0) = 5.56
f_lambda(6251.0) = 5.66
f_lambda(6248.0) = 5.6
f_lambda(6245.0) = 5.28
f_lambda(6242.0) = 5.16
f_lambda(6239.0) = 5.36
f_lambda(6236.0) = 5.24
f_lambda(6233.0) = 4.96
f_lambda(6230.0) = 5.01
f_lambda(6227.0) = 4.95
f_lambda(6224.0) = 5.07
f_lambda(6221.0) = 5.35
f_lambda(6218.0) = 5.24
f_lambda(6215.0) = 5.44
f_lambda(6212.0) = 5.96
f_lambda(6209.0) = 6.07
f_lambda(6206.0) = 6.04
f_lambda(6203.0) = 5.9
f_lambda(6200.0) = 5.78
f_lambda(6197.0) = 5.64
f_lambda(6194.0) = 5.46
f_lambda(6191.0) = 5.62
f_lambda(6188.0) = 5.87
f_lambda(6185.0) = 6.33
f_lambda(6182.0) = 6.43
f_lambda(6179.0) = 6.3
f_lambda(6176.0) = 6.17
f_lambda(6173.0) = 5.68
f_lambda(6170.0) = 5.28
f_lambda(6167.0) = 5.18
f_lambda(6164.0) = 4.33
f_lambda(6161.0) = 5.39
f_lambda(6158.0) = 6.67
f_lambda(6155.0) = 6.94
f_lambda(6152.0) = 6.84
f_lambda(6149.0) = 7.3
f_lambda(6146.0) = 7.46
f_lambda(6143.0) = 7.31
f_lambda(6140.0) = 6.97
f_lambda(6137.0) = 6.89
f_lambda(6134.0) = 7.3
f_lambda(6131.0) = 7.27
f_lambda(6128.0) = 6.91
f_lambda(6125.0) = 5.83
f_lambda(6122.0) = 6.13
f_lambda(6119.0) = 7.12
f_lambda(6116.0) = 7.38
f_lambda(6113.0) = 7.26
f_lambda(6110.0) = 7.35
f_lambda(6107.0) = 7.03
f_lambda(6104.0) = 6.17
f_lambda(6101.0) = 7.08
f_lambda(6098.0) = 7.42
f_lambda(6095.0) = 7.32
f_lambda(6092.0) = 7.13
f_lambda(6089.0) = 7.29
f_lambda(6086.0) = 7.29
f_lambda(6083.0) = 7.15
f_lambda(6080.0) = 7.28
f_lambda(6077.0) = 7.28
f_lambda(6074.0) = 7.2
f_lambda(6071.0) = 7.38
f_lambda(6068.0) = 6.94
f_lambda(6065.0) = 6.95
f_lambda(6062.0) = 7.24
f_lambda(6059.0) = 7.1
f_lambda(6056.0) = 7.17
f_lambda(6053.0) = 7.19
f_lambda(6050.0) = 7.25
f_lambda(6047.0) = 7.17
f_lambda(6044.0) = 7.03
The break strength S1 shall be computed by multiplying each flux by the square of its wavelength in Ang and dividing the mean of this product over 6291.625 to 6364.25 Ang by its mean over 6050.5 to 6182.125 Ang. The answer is 1.08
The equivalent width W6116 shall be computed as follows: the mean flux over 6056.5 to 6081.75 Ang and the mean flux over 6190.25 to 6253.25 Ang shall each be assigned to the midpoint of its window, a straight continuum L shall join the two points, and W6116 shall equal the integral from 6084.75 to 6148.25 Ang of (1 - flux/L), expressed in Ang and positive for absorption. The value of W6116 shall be -3.9 Ang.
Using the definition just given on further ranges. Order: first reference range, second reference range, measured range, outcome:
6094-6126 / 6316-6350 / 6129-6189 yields 4.6 Ang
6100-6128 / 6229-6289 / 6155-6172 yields 2.4 Ang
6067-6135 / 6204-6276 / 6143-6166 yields 0.1 Ang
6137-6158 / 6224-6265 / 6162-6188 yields 3.4 Ang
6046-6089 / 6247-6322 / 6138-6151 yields -0.8 Ang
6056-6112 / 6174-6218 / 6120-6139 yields -0.3 Ang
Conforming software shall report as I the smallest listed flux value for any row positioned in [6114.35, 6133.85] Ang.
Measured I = 5.83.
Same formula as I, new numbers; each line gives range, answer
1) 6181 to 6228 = 4.95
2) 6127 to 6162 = 5.39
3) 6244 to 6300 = 5.15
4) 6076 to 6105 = 6.17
